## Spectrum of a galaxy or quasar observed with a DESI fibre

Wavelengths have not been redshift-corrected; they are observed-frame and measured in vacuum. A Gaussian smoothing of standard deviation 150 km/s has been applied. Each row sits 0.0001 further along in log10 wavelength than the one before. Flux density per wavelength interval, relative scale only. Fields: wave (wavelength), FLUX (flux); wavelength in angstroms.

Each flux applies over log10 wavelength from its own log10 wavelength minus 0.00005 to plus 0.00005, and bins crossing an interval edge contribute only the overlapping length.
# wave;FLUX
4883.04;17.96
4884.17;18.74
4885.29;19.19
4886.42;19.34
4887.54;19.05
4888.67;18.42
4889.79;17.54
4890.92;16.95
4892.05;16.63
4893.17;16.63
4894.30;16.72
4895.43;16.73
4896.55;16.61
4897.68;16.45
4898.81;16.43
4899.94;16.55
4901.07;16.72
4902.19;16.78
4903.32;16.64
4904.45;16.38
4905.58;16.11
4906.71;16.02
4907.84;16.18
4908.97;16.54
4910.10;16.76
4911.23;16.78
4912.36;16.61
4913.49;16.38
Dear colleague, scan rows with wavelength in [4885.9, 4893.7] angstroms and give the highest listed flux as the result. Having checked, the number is 19.34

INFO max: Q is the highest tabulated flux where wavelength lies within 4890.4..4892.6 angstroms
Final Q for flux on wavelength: 16.95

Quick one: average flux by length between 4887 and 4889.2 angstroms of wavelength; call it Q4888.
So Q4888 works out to 18.7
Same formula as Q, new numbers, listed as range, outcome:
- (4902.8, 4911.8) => 16.78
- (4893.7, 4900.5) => 16.73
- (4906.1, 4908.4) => 16.18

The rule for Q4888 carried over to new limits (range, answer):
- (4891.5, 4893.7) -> 16.7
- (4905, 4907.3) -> 16.1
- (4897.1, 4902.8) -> 16.6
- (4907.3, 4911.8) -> 16.6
